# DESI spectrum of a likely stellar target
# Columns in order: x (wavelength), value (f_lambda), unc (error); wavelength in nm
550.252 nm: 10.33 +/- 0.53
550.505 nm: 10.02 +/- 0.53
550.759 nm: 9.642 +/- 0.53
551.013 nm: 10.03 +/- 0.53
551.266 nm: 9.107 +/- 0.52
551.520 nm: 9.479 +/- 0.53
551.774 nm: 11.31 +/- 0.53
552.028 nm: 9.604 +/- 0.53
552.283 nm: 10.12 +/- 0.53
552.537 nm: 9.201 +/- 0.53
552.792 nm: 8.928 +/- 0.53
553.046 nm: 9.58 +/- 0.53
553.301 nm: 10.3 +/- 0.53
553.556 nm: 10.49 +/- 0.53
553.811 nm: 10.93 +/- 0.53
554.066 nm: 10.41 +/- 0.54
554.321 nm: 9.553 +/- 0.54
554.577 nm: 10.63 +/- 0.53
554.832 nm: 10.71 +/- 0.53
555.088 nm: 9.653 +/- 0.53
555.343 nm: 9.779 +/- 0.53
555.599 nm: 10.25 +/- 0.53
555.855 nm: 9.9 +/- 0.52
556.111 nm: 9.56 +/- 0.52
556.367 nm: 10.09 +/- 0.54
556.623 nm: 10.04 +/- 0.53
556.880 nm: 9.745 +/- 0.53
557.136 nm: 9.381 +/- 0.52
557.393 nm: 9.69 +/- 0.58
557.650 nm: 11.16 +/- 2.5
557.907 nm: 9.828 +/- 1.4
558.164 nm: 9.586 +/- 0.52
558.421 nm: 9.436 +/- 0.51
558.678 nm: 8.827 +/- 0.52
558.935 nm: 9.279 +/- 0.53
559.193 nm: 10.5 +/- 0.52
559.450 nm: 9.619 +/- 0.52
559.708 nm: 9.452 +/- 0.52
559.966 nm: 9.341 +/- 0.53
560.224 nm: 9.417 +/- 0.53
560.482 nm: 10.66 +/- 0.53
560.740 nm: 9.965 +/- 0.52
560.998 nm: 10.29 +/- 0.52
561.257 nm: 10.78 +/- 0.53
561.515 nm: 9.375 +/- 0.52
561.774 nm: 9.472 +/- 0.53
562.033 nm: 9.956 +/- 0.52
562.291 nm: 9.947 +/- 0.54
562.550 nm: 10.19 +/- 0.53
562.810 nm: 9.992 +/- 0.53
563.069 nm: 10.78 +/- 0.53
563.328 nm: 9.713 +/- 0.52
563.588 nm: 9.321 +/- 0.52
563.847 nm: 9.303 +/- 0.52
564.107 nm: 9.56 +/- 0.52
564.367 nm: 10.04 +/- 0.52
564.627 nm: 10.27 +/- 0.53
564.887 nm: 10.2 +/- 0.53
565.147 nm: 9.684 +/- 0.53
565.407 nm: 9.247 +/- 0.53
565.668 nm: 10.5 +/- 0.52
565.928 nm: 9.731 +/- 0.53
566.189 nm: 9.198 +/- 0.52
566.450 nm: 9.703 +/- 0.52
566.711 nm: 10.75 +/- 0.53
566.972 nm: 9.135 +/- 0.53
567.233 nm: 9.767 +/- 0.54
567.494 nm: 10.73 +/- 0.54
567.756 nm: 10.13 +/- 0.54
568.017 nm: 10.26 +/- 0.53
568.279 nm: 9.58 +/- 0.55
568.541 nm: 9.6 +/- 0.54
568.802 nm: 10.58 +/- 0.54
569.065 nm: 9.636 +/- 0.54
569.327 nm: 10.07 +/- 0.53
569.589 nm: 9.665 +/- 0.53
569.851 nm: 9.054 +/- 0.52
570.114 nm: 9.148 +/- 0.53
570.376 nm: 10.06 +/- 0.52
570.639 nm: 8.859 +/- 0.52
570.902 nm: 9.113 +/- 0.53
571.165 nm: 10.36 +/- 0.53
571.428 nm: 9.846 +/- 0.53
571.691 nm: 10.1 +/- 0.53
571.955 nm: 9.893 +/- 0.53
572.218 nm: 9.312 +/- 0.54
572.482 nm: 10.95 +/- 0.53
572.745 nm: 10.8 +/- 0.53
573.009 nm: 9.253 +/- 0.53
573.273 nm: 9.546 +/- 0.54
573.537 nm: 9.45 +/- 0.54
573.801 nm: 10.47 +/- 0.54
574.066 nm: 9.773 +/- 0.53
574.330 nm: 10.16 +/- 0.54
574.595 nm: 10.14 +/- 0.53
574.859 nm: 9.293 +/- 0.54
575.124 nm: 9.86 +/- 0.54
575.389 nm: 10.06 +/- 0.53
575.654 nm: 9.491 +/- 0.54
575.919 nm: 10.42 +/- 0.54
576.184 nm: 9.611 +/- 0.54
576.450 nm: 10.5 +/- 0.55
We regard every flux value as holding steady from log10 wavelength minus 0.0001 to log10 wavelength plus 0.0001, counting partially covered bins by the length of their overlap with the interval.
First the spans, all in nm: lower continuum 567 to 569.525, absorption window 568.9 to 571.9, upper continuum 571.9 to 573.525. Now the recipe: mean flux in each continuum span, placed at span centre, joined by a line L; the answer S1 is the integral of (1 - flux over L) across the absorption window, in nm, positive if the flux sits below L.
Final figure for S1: 0.10 nm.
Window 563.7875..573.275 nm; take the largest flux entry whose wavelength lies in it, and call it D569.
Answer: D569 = 10.95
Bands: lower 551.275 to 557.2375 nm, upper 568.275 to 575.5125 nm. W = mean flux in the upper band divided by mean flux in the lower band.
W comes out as 1.0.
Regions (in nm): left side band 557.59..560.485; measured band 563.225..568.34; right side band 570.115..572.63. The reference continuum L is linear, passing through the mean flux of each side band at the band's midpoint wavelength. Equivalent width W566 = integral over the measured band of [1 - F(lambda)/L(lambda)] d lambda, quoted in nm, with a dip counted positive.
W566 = -0.049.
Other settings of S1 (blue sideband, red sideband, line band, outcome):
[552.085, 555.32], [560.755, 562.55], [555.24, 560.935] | 0.12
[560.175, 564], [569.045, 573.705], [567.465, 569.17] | -0.04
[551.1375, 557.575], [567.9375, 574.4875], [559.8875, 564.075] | -0.01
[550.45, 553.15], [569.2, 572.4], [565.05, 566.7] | -0.02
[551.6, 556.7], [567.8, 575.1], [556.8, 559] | 0.07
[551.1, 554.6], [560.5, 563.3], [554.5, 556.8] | -0.01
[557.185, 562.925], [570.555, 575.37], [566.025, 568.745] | -0.01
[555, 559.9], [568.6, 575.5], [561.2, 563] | -0.03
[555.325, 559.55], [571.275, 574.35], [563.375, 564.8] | 0.02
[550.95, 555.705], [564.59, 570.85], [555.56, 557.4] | 0.03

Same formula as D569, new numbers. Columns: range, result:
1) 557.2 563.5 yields 11.16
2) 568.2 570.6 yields 10.58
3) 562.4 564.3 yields 10.78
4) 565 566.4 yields 10.5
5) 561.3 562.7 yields 10.19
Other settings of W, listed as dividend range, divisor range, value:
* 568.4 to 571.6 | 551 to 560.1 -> 0.98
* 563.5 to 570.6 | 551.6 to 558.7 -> 0.98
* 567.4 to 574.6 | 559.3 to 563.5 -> 0.99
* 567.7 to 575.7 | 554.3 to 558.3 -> 0.98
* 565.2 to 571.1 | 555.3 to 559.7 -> 1.00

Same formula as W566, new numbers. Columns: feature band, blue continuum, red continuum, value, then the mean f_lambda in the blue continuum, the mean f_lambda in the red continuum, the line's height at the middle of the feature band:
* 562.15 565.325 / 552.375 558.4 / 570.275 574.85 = 0.00 nm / 9.96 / 9.87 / 9.92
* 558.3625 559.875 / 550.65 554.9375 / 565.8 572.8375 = 0.06 nm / 10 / 9.85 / 9.94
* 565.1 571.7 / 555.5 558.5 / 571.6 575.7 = 0.08 nm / 9.89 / 9.92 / 9.91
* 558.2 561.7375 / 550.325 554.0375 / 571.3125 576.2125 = 0.06 nm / 9.93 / 9.92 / 9.93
